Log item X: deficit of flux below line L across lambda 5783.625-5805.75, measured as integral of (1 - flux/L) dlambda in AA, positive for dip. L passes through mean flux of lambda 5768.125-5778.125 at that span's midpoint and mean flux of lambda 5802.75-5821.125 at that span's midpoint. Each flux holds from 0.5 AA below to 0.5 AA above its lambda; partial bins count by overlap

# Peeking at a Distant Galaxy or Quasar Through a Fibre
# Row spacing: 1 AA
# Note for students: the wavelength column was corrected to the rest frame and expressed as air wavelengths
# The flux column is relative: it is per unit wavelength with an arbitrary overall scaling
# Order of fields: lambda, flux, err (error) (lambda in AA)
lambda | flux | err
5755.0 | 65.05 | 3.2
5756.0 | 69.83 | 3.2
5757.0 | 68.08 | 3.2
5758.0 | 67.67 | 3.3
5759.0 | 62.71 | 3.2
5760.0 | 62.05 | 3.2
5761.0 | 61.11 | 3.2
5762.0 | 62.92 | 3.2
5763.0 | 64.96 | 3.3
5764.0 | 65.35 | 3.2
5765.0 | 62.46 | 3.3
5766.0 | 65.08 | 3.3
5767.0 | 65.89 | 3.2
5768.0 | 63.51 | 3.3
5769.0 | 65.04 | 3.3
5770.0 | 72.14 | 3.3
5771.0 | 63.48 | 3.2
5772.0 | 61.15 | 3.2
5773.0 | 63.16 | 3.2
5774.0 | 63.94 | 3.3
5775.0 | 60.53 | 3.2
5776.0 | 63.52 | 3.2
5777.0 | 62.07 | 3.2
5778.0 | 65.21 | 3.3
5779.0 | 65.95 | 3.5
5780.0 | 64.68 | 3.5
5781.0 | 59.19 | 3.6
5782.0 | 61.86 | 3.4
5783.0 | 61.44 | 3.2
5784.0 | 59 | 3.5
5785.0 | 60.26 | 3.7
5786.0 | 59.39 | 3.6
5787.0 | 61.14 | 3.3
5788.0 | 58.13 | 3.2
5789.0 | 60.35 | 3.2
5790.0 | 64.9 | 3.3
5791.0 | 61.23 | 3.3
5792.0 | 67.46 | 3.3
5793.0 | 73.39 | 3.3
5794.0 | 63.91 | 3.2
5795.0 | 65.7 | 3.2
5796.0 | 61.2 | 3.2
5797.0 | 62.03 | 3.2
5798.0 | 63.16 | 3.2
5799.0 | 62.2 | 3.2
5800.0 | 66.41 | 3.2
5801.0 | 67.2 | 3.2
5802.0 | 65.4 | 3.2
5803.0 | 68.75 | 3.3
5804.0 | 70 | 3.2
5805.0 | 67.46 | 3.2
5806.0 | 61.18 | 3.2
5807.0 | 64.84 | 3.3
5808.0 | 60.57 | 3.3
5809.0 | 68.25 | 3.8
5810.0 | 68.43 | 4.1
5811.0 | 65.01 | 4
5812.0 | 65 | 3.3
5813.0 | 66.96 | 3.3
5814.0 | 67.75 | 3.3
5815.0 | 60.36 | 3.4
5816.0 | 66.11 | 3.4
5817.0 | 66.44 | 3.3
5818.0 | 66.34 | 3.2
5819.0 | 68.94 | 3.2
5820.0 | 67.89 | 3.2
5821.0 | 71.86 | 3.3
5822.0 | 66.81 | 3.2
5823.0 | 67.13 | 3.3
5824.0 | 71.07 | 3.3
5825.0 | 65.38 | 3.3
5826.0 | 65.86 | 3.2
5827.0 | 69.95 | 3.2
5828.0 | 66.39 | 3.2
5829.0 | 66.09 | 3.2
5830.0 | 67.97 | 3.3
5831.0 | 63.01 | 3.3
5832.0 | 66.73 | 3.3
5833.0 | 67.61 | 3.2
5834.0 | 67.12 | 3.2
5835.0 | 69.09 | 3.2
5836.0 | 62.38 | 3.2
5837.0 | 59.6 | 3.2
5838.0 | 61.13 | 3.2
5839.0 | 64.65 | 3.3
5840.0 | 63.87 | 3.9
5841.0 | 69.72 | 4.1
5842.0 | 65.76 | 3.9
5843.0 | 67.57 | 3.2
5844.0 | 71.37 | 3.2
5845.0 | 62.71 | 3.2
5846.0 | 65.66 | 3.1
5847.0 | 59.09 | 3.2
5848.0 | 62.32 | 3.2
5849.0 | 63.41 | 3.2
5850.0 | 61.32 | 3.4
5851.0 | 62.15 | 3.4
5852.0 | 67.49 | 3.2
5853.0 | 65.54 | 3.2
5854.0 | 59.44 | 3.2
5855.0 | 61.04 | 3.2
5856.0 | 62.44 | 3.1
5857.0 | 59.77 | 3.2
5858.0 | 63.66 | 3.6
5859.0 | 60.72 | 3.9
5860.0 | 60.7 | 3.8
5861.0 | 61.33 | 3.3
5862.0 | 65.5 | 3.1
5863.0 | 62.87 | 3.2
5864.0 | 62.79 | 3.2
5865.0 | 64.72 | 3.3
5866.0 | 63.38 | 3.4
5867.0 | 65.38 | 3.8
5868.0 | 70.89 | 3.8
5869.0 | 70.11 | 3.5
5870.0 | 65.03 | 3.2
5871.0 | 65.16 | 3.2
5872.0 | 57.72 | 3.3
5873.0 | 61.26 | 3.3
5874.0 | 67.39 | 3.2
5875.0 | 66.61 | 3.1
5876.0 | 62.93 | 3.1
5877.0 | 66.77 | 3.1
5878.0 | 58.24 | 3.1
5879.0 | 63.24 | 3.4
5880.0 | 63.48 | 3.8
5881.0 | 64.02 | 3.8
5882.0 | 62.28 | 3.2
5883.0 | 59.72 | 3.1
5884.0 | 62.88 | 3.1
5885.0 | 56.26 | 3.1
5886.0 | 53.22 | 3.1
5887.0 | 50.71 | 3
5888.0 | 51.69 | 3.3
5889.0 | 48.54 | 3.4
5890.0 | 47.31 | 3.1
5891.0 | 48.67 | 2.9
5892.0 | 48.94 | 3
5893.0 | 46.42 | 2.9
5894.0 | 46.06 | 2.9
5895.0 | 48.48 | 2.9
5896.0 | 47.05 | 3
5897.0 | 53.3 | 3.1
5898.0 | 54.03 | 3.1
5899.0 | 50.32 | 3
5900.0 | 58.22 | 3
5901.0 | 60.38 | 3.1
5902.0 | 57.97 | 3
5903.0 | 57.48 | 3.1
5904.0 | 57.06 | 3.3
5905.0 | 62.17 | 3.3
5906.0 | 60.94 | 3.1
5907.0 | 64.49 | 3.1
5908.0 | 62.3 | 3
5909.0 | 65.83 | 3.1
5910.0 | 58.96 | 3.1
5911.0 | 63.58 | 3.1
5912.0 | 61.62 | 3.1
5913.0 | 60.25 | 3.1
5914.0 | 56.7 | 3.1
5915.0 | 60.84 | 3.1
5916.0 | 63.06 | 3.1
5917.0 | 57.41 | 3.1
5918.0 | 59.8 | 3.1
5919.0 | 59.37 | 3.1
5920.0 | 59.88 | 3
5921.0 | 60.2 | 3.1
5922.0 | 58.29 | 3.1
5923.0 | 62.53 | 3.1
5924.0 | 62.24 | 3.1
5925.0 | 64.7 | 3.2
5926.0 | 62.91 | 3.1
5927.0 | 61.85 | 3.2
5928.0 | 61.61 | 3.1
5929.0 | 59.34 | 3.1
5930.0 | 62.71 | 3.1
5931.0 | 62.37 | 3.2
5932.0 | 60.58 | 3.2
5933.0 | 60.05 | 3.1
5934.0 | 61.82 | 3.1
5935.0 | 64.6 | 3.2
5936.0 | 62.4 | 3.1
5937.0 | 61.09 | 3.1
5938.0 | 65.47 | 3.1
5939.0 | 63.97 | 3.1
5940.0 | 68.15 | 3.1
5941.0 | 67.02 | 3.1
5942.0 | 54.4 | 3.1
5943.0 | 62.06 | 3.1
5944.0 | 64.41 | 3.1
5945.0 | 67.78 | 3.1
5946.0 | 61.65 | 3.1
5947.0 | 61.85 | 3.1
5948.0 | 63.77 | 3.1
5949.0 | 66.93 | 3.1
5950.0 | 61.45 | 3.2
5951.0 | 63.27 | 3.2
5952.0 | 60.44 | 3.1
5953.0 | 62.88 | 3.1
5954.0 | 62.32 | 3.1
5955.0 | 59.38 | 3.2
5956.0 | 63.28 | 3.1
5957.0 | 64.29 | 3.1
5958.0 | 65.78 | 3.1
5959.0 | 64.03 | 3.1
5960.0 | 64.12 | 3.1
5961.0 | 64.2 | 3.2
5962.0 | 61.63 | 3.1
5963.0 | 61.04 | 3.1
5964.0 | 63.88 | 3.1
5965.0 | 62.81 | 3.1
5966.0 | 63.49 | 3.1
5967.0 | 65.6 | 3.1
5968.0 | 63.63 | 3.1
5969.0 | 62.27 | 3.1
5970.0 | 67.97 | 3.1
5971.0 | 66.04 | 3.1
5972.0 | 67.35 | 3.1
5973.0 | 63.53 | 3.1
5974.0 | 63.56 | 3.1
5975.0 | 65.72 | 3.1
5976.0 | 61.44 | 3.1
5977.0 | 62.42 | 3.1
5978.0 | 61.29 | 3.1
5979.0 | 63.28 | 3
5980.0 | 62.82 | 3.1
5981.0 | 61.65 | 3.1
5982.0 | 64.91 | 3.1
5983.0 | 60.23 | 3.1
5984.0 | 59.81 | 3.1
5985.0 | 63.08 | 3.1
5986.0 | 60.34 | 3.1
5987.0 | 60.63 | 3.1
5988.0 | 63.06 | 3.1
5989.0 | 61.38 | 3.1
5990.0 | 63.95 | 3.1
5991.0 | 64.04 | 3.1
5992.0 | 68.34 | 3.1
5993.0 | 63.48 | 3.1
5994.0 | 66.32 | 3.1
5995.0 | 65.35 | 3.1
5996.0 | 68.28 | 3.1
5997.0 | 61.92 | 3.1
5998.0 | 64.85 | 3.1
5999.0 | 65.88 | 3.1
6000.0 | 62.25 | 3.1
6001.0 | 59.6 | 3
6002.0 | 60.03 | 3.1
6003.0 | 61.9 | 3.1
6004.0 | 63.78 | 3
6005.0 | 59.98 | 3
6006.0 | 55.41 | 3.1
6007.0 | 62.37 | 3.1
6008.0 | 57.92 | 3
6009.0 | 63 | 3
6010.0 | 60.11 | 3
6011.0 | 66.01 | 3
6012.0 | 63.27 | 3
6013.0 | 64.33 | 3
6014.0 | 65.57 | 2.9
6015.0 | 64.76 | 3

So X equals 0.4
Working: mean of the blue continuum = 64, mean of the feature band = 64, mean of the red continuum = 66.3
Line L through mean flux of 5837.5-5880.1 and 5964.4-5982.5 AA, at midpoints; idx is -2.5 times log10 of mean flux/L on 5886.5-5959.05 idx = 0.07 mag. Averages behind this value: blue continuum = 63.9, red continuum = 63.9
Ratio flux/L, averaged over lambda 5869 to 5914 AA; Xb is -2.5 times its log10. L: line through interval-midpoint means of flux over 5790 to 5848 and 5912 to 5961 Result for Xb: 0.10 mag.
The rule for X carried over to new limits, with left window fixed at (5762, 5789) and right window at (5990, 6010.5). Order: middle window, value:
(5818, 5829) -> -0.9 AA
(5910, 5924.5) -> 0.6 AA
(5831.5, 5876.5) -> -0.9 AA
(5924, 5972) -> -0.3 AA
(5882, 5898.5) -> 2.9 AA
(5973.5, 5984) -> 0.0 AA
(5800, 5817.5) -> -0.8 AA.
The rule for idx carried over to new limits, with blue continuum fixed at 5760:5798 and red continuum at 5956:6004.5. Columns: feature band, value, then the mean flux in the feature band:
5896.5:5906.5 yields 0.11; 57.2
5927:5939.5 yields 0.02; 62.2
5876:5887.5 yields 0.06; 60.2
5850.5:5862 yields 0.02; 62.4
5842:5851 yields -0.01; 64.2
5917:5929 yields 0.04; 61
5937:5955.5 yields 0.01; 63.1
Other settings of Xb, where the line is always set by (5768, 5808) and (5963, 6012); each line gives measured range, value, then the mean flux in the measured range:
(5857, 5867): 0.01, 62.8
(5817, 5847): -0.05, 66.4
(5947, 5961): 0.00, 63.2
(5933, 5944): 0.00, 63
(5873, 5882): -0.01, 63.8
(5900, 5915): 0.05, 60.6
